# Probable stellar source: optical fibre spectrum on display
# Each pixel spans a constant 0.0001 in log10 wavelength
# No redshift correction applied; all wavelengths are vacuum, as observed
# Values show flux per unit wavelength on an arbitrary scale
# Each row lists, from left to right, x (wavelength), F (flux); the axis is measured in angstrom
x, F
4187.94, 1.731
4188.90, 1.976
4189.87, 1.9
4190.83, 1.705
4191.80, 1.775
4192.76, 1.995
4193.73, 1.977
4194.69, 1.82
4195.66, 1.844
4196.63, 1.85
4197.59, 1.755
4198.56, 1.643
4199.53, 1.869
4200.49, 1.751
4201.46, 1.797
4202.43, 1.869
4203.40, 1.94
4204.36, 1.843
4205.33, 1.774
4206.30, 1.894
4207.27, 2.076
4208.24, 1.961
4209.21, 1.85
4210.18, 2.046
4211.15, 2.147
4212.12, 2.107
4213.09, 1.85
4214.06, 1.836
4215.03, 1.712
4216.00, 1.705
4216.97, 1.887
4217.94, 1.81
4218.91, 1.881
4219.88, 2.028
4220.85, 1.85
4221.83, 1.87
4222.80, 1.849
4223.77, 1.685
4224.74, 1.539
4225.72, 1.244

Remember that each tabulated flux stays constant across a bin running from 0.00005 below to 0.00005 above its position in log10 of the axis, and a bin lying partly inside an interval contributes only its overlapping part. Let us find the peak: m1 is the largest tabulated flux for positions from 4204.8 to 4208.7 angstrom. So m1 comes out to 2.076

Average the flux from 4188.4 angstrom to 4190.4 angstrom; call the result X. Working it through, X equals 1.93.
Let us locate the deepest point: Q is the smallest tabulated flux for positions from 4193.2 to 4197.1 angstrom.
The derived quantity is 1.82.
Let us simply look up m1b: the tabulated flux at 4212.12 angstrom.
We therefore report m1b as 2.107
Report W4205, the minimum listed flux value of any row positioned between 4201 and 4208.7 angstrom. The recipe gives 1.774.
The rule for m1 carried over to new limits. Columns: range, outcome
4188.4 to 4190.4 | 1.976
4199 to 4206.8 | 1.94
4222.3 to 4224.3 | 1.849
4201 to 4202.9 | 1.869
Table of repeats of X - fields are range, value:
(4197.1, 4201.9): 1.76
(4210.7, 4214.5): 1.99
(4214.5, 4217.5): 1.77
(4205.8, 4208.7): 1.97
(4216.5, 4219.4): 1.86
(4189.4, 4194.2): 1.87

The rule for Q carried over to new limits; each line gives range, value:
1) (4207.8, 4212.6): 1.85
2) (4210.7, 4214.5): 1.836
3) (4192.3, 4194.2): 1.977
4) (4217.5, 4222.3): 1.81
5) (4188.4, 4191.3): 1.705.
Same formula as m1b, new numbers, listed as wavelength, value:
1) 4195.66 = 1.844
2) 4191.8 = 1.775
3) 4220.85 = 1.85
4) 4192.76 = 1.995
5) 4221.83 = 1.87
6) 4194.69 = 1.82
